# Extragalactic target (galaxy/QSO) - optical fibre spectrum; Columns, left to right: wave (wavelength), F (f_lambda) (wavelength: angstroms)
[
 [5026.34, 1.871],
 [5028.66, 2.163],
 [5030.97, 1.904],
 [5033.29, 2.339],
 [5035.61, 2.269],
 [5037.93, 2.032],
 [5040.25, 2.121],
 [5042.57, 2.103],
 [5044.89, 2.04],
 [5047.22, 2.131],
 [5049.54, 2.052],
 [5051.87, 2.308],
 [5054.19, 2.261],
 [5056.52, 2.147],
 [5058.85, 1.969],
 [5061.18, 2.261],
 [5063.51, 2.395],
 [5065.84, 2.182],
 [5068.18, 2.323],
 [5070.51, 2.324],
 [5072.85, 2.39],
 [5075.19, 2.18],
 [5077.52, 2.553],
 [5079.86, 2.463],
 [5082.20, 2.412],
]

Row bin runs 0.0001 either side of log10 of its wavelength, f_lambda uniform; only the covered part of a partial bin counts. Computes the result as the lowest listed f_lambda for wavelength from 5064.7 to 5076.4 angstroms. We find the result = 2.18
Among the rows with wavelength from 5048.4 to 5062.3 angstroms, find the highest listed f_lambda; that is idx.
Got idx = 2.308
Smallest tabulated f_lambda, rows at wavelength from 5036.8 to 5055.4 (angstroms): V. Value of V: 2.032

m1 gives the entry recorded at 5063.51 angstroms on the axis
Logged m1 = 2.395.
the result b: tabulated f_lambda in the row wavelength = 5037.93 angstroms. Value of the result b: 2.032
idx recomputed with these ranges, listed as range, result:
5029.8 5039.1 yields 2.339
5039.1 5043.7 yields 2.121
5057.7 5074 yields 2.395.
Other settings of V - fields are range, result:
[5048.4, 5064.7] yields 1.969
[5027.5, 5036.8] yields 1.904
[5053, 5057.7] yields 2.147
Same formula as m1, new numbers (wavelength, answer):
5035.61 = 2.269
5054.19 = 2.261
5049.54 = 2.052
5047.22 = 2.131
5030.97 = 1.904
